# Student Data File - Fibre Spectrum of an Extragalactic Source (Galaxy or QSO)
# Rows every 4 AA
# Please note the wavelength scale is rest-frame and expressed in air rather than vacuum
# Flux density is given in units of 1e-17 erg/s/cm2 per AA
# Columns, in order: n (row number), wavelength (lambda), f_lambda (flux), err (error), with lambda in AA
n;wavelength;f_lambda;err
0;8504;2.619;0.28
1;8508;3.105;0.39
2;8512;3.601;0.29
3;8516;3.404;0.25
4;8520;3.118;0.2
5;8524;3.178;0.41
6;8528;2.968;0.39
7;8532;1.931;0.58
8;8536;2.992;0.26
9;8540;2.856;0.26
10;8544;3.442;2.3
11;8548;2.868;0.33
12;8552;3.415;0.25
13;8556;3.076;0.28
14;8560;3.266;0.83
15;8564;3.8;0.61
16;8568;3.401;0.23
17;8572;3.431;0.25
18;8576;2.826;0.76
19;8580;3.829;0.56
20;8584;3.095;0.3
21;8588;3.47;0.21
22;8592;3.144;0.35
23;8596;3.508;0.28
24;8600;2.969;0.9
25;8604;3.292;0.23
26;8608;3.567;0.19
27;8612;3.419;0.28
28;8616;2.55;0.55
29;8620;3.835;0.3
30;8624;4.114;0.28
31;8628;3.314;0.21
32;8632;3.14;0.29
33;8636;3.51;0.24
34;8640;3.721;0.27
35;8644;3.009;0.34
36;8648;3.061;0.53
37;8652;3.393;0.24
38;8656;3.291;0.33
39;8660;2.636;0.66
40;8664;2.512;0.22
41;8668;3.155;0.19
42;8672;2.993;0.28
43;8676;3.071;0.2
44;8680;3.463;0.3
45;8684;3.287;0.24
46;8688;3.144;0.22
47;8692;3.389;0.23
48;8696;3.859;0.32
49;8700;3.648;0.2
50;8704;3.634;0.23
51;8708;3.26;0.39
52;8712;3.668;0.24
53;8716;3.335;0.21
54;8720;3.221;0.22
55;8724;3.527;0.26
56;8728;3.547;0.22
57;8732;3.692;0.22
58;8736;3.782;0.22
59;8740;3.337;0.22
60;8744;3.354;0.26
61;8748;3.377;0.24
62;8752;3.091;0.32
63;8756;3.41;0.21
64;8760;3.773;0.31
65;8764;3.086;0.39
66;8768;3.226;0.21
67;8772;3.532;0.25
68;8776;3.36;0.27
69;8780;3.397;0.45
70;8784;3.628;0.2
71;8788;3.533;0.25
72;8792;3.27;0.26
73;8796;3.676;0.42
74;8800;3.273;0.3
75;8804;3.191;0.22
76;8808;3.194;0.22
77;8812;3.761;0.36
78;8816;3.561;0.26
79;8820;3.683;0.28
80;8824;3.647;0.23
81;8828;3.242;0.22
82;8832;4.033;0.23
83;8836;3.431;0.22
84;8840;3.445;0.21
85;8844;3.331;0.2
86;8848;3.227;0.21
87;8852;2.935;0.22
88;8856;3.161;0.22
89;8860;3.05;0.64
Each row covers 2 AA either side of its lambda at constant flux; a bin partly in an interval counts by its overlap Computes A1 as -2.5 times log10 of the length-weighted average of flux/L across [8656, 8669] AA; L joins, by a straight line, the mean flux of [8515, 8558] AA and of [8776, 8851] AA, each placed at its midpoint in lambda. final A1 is 0.14 mag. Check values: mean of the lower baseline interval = 3.01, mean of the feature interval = 2.82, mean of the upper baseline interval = 3.46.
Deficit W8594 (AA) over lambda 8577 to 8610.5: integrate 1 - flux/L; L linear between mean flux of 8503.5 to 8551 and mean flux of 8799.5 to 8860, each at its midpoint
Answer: -2.5 AA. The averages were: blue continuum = 3.03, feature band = 3.34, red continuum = 3.4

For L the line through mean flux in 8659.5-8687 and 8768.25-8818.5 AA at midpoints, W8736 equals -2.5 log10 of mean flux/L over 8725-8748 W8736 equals -0.09 mag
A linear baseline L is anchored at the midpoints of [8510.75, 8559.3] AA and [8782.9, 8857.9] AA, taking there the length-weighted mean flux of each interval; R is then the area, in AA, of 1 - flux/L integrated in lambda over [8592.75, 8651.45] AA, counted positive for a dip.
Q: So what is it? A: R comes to -3.2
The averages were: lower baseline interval 3.07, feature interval 3.35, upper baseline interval 3.43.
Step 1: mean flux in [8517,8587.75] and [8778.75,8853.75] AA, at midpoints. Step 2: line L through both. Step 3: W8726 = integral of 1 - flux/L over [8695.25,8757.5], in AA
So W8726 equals -2.4 AA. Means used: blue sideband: 3.16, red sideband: 3.45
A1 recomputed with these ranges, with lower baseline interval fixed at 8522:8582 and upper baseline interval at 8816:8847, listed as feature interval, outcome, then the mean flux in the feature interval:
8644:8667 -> 0.11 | 2.99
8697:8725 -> -0.04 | 3.48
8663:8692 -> 0.07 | 3.13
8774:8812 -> 0.02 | 3.41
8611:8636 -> -0.05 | 3.4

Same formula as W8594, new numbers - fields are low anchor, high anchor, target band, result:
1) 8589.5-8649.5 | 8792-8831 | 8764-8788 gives 0.3 AA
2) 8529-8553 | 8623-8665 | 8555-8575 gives -2.7 AA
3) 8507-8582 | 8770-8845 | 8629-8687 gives 2.7 AA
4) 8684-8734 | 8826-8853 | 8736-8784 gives 0.9 AA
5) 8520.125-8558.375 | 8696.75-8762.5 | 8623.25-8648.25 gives -1.3 AA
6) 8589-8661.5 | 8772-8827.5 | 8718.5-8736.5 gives -0.7 AA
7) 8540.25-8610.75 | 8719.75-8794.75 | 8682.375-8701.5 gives -0.4 AA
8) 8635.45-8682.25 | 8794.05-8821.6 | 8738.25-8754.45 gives 0.2 AA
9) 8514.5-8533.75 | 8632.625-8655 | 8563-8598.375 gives -3.0 AA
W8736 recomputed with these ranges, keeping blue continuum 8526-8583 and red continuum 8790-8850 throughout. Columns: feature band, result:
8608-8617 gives 0.02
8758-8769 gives 0.01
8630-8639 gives -0.04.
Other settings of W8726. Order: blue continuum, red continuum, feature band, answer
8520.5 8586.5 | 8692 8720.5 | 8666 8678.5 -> 1.3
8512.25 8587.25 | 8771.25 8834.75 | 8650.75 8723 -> 1.6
